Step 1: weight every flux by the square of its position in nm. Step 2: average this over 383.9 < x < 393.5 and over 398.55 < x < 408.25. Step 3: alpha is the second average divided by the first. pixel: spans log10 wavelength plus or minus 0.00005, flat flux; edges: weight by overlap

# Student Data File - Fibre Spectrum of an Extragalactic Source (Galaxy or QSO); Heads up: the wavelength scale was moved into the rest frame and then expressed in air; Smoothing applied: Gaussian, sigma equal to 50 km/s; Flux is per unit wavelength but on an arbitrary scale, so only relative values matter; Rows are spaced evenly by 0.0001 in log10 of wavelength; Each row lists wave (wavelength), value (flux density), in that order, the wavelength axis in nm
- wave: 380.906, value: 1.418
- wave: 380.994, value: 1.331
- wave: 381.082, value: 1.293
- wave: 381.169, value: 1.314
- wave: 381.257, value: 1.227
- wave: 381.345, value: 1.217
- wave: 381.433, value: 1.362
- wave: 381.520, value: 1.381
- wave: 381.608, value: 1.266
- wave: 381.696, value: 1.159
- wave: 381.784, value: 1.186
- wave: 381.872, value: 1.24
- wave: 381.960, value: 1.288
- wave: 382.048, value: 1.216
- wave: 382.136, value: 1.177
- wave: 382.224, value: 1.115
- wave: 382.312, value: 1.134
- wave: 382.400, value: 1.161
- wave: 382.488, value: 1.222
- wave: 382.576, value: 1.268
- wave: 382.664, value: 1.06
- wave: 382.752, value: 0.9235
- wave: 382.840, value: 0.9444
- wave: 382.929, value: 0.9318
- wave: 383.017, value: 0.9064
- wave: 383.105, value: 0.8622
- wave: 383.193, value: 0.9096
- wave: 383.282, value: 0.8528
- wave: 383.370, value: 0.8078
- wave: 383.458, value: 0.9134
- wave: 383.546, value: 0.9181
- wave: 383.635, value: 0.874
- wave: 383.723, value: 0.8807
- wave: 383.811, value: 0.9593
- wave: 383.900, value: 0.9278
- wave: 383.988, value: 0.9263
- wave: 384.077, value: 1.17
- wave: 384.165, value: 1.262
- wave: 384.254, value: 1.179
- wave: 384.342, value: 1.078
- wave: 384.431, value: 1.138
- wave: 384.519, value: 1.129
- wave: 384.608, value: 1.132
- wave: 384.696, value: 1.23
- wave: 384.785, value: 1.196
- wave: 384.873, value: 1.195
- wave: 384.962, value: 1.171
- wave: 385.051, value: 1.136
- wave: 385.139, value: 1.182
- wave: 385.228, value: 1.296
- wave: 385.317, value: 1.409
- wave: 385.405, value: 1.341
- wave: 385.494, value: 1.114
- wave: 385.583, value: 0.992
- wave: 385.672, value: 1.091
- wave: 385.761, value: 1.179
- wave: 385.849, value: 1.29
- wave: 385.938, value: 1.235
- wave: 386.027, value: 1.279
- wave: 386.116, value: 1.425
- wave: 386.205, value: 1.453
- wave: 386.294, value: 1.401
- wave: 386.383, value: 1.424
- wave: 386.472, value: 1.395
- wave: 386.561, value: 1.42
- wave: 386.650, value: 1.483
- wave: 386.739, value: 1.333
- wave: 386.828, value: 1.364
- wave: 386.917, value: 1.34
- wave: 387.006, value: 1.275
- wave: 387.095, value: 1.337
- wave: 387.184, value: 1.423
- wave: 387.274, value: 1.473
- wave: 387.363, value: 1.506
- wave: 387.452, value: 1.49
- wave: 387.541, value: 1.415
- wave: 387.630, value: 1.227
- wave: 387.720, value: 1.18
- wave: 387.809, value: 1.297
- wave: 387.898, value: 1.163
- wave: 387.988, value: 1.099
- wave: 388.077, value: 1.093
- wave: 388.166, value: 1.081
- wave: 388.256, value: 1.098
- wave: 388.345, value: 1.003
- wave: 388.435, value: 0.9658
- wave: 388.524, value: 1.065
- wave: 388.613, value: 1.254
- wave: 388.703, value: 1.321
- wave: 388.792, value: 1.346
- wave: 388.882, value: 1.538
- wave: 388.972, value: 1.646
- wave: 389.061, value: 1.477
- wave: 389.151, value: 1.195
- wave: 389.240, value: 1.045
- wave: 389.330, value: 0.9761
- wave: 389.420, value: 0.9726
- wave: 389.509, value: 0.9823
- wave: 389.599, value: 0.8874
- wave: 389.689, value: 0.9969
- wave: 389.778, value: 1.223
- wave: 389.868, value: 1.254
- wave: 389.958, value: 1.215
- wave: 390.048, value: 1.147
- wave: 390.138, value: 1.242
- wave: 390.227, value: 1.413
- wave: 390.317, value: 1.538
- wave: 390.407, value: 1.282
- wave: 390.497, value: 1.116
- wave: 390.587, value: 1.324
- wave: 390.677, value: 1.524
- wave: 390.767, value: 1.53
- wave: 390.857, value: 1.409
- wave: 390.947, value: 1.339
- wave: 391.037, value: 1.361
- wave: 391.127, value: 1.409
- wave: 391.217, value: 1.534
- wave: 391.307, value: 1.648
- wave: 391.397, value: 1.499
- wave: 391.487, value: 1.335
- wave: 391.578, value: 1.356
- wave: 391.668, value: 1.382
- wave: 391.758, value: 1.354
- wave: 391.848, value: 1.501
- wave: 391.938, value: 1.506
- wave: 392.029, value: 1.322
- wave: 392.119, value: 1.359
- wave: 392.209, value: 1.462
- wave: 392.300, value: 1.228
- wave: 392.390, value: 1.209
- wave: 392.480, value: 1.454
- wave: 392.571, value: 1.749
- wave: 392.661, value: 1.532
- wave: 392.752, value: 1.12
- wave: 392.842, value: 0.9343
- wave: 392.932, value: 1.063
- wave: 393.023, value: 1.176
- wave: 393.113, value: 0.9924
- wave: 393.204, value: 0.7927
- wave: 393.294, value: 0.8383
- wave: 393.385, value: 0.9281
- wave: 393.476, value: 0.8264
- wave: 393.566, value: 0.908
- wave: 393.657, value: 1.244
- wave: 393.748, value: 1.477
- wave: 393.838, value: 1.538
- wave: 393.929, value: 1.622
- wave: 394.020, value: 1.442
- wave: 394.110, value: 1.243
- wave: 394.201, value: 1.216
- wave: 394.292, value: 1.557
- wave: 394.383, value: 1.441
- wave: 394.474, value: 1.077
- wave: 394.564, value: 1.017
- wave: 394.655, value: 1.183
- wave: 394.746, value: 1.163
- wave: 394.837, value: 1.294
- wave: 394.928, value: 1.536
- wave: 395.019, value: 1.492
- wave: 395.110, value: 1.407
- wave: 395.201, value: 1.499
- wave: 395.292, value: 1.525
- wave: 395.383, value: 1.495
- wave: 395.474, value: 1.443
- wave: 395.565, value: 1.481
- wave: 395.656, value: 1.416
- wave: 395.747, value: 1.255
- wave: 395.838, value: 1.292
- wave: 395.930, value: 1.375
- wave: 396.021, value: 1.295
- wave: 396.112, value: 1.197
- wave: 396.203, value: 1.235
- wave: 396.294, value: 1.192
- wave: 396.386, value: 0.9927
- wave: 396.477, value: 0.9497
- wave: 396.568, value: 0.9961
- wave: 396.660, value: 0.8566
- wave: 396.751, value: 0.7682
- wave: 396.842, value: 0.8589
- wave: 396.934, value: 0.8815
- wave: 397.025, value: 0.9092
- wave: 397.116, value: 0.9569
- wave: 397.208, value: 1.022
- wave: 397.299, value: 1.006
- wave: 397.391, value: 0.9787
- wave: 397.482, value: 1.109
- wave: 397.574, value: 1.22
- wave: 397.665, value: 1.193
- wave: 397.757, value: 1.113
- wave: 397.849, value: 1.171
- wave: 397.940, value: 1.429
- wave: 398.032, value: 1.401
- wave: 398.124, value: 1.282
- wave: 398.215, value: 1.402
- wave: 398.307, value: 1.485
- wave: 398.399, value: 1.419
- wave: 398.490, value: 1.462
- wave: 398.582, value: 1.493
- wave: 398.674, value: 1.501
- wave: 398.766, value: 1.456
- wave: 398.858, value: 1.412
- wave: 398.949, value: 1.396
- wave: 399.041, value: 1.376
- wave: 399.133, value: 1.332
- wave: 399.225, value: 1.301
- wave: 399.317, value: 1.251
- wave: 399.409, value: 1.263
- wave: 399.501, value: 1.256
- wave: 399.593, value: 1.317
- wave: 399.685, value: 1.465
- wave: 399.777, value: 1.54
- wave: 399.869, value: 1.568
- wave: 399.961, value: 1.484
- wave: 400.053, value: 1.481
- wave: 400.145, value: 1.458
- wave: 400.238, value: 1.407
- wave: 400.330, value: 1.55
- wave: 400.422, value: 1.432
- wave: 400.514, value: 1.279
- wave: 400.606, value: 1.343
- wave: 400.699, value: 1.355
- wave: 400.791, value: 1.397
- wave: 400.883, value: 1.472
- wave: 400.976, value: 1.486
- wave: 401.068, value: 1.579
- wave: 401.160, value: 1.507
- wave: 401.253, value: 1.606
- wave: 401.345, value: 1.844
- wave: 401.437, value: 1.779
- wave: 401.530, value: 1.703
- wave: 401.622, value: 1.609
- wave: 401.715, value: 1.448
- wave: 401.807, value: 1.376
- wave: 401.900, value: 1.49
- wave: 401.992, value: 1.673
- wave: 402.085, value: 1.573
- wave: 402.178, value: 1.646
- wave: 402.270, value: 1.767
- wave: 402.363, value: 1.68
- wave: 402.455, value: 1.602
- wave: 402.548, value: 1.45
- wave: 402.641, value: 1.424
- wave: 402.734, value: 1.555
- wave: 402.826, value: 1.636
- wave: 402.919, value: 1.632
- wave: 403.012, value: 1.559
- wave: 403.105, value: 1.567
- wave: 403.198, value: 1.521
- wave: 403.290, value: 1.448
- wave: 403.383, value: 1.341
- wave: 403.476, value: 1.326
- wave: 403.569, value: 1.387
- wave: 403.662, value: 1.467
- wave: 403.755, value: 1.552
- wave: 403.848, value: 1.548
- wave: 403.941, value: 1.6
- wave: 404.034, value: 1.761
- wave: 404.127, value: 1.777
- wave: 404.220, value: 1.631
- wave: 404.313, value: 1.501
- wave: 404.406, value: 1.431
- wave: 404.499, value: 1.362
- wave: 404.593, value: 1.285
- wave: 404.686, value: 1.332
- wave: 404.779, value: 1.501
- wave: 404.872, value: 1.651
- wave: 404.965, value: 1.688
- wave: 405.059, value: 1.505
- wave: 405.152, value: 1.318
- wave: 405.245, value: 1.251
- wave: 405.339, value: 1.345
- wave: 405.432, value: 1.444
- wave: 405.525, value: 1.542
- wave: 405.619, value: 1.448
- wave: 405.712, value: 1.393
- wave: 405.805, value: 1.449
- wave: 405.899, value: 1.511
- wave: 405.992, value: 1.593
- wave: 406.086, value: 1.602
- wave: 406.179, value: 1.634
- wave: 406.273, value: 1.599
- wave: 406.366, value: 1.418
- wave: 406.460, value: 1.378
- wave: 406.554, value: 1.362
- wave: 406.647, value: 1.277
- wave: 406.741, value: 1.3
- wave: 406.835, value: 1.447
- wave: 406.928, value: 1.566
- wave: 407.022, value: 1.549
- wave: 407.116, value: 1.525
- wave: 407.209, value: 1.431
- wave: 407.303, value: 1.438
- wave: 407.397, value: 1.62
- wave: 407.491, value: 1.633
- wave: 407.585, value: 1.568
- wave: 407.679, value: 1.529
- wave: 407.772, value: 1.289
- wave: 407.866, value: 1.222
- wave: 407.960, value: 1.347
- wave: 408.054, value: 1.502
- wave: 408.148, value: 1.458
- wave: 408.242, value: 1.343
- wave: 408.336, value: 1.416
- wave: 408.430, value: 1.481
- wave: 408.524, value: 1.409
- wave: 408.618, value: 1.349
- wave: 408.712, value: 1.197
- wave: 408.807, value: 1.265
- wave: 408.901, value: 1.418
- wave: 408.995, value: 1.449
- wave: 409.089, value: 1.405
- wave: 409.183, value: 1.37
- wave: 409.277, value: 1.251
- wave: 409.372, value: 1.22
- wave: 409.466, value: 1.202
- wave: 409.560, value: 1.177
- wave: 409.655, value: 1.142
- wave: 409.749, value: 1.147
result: 1.27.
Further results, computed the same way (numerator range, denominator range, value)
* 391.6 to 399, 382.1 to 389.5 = 1.11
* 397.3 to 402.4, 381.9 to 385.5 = 1.43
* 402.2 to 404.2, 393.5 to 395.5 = 1.20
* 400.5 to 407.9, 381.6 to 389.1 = 1.39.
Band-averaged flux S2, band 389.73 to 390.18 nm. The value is 1.21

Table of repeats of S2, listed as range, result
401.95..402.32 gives 1.66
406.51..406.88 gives 1.35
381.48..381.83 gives 1.24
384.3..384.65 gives 1.12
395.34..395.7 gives 1.46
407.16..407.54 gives 1.53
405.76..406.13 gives 1.54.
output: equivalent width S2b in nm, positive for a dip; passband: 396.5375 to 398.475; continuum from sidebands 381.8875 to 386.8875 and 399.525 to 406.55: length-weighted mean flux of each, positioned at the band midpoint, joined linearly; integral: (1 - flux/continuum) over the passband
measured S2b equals 0.39 nm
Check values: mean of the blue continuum 1.15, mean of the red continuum 1.51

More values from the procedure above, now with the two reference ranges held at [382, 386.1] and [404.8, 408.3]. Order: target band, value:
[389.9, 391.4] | -0.22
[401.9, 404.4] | -0.27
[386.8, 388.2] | -0.18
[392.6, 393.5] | 0.15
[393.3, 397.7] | 0.26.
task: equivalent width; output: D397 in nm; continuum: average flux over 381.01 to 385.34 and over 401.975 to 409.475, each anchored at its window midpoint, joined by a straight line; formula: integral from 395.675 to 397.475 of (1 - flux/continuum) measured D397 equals 0.36 nm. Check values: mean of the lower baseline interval 1.12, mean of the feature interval 1.06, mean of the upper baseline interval 1.47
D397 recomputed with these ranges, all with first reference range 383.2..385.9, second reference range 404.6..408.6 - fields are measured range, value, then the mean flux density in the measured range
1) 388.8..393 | -0.404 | 1.32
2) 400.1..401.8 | -0.181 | 1.51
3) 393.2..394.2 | 0.049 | 1.19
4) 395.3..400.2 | 0.184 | 1.26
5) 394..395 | -0.024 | 1.29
